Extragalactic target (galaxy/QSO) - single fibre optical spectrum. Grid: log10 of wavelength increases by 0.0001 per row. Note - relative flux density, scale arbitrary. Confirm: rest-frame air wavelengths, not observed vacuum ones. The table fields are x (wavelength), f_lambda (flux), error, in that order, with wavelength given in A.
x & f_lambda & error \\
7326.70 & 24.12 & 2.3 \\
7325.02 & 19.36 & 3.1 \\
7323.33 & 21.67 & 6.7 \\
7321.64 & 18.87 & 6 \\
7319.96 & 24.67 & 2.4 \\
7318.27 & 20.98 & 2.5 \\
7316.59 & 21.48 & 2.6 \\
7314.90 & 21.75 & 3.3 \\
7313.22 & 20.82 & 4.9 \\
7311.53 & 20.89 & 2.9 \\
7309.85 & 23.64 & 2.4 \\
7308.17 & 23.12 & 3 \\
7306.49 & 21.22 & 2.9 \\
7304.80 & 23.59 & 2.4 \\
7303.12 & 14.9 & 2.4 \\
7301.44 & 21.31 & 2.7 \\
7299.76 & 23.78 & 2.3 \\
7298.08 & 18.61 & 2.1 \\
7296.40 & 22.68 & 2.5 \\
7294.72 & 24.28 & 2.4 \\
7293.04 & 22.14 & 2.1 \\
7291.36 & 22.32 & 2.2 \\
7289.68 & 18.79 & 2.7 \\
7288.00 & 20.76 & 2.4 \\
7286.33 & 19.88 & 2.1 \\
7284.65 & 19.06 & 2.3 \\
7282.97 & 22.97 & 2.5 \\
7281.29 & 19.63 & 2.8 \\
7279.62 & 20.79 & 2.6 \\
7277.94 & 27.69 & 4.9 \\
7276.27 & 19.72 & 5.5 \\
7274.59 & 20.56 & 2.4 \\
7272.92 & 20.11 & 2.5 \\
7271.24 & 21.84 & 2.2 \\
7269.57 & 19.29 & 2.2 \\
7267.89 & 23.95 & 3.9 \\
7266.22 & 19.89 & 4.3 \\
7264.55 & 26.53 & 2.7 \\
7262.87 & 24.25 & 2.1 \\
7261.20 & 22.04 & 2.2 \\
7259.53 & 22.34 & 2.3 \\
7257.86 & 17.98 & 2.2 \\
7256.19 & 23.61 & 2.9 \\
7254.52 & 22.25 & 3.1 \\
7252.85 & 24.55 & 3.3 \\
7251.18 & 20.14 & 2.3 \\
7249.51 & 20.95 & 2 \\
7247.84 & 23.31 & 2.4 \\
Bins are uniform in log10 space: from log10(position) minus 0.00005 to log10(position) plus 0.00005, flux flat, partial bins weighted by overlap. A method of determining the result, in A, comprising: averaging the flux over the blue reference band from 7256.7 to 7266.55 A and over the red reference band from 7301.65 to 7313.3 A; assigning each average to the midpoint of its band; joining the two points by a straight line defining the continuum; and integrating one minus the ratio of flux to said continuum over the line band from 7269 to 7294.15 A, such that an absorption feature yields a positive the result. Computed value 0.9 A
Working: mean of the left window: 22.3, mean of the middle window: 21.1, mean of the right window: 21.2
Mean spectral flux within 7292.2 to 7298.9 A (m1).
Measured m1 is 21.9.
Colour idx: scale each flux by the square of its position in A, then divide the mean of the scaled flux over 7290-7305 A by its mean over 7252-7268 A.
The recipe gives 0.95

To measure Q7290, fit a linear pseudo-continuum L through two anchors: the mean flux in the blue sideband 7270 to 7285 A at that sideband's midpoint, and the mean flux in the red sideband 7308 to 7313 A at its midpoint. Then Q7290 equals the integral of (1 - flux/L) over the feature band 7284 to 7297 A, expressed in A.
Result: 0.30 A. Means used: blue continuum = 21.4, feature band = 21.2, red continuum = 22.3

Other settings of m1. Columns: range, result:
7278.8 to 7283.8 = 21.1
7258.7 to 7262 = 22.2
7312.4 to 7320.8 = 21.9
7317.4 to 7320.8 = 22.8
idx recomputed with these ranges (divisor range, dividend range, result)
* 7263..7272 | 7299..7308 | 0.95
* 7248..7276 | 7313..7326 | 0.99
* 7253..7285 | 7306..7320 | 1.01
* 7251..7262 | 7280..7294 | 0.95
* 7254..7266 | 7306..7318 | 0.98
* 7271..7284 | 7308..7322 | 1.02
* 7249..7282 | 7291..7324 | 1.00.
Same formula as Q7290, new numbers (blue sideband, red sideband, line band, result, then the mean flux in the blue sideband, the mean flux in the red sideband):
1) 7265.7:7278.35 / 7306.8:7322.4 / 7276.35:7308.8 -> 0.4 A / 21.5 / 21.8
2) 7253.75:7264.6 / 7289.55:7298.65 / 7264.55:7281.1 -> 0.3 A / 22.4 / 21.8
